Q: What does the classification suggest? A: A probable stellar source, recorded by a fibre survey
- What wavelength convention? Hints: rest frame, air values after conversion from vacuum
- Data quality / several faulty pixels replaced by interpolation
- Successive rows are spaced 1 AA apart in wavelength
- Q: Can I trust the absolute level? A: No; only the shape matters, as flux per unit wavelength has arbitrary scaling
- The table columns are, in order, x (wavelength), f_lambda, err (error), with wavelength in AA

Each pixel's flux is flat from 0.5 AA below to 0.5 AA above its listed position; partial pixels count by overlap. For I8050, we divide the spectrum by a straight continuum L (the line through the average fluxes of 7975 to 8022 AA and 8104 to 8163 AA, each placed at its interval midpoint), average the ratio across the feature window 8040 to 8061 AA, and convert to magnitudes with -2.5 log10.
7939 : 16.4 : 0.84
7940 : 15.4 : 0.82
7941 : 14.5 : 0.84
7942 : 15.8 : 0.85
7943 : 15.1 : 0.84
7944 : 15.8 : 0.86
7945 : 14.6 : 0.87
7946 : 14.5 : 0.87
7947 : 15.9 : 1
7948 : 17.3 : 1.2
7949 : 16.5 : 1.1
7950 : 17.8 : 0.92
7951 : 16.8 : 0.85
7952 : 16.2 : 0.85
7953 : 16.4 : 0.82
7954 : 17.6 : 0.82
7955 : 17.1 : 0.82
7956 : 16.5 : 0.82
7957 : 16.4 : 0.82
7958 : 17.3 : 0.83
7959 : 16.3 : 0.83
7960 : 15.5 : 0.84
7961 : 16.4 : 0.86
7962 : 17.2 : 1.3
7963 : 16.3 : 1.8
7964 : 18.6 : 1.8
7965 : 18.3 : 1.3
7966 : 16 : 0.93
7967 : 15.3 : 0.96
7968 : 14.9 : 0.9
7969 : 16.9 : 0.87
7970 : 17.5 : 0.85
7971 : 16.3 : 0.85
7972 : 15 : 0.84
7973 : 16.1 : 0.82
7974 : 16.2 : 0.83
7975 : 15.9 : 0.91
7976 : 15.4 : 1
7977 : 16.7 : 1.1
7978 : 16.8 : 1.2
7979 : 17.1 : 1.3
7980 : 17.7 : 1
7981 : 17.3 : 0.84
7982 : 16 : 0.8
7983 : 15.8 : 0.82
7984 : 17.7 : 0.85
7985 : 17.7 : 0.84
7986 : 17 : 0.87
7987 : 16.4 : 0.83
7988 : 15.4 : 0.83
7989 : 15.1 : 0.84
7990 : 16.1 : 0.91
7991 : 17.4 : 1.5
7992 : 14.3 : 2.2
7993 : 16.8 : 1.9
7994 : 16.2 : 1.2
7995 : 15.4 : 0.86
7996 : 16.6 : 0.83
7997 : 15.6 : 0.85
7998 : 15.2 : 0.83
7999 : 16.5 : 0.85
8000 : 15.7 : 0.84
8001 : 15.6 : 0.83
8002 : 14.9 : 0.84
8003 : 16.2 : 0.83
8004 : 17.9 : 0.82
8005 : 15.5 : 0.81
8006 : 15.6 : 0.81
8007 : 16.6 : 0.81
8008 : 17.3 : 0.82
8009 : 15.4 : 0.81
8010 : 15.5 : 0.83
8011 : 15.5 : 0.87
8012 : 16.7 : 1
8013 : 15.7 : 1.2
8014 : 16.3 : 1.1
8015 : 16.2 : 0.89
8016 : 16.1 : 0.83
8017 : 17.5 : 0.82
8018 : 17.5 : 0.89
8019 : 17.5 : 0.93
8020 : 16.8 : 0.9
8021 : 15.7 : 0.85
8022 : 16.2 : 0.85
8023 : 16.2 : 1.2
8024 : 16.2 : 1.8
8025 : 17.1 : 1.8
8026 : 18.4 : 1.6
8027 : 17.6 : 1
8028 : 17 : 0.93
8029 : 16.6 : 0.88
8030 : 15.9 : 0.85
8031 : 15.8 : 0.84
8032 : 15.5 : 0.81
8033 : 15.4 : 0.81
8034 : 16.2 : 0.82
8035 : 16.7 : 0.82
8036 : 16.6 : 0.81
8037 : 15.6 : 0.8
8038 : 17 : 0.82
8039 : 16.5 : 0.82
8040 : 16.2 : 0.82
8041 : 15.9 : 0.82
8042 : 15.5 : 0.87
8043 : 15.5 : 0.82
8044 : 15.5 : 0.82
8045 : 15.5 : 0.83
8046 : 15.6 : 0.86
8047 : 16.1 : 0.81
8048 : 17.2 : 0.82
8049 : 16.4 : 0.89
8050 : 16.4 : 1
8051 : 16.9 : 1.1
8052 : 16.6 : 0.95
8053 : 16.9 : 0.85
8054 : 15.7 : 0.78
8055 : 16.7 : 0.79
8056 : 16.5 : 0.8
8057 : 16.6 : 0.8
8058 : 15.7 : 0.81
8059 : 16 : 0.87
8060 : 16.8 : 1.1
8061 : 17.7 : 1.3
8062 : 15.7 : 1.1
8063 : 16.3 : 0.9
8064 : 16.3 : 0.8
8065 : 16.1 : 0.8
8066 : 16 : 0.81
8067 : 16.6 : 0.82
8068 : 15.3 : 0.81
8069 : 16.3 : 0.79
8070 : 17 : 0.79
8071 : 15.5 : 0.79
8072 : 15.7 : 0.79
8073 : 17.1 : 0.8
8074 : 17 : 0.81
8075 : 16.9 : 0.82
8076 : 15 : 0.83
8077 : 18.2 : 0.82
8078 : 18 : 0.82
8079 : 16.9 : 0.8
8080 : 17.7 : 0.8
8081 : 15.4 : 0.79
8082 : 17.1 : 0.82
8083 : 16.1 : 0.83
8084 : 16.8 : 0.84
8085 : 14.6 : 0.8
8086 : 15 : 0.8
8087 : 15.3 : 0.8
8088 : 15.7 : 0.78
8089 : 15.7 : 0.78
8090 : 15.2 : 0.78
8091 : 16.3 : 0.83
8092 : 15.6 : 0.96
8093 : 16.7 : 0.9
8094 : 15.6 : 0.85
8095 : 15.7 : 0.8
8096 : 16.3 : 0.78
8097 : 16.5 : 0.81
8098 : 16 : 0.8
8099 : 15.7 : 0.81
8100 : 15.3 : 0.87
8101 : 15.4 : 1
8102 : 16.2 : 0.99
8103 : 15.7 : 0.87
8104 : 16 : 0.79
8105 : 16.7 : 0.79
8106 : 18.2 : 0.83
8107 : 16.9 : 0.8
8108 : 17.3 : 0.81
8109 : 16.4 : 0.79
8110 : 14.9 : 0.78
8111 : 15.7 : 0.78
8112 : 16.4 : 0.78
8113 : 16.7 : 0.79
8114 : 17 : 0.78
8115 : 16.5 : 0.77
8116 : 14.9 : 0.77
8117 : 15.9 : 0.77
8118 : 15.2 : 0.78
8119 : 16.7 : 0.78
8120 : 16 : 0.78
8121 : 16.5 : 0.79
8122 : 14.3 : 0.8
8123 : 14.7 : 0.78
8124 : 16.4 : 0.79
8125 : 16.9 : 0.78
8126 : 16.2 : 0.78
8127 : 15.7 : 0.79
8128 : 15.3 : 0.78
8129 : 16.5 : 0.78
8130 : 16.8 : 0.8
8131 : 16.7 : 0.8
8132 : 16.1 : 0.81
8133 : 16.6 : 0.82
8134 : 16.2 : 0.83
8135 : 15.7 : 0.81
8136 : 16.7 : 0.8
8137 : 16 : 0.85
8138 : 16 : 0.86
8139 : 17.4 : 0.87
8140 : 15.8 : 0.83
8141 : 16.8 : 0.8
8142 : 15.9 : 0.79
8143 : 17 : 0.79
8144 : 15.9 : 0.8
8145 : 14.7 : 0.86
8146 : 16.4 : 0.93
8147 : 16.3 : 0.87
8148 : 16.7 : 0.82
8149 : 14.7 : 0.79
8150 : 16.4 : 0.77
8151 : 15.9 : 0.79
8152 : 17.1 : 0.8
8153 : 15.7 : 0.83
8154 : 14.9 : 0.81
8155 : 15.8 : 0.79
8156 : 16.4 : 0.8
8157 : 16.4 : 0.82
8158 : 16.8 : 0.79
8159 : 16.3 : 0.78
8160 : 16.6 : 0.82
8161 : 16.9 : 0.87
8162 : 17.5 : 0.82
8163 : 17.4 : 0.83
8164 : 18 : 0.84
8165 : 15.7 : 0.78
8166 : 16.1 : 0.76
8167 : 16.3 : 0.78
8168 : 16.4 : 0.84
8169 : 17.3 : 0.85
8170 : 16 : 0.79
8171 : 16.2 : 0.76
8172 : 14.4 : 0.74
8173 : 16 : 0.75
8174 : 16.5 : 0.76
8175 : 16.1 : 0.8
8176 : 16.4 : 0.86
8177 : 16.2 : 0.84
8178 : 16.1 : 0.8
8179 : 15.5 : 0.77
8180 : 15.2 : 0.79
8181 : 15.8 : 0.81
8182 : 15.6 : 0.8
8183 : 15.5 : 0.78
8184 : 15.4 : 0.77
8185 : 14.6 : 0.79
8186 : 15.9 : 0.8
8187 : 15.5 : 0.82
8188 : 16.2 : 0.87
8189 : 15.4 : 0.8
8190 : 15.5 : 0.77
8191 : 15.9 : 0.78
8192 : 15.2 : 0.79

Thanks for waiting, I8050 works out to 0.00 mag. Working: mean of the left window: 16.3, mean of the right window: 16.2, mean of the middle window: 16.2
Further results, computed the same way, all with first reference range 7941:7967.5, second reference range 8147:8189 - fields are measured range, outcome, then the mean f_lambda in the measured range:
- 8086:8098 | 0.02 mag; 15.8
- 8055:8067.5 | -0.01 mag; 16.4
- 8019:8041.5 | -0.01 mag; 16.4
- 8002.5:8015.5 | 0.01 mag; 16.2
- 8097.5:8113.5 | 0.00 mag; 16.2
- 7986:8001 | 0.03 mag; 15.9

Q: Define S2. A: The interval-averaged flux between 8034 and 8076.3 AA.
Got 16.3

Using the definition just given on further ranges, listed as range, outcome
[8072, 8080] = 17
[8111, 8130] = 16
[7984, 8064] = 16.3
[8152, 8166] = 16.5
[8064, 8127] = 16.2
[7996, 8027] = 16.3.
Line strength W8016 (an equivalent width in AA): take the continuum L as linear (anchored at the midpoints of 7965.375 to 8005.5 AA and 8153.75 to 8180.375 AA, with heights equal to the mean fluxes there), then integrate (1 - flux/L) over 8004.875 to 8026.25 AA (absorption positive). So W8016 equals -0.3 AA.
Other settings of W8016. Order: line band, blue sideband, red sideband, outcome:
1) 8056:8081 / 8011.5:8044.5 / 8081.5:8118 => -0.46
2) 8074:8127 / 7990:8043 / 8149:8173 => 0.52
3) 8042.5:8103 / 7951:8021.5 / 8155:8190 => 0.22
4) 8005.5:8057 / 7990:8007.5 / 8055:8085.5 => -0.47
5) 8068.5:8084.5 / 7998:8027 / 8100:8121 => -0.39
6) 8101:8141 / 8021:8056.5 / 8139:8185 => 0.03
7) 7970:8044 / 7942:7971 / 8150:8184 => 0.45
